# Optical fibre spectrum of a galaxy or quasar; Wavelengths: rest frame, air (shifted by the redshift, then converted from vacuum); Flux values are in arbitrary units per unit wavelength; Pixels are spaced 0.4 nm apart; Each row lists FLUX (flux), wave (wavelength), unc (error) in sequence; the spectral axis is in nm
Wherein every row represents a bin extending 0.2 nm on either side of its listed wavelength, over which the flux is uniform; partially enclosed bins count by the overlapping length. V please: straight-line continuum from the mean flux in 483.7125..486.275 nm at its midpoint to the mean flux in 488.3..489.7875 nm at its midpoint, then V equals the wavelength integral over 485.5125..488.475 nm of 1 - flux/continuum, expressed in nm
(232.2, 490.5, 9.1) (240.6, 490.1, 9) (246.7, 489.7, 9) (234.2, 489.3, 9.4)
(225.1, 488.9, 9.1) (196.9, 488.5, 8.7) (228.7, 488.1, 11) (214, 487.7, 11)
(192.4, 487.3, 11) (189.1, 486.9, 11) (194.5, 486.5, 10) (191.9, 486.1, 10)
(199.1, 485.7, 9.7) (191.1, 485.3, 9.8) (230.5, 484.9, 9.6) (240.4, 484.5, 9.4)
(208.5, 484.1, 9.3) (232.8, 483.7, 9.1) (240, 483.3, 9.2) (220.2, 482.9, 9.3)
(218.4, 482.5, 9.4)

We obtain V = 0.23 nm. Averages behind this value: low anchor 212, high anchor 224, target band 201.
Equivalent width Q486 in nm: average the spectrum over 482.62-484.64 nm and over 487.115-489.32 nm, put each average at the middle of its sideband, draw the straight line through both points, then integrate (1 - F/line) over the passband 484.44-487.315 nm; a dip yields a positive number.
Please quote 0.240 nm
